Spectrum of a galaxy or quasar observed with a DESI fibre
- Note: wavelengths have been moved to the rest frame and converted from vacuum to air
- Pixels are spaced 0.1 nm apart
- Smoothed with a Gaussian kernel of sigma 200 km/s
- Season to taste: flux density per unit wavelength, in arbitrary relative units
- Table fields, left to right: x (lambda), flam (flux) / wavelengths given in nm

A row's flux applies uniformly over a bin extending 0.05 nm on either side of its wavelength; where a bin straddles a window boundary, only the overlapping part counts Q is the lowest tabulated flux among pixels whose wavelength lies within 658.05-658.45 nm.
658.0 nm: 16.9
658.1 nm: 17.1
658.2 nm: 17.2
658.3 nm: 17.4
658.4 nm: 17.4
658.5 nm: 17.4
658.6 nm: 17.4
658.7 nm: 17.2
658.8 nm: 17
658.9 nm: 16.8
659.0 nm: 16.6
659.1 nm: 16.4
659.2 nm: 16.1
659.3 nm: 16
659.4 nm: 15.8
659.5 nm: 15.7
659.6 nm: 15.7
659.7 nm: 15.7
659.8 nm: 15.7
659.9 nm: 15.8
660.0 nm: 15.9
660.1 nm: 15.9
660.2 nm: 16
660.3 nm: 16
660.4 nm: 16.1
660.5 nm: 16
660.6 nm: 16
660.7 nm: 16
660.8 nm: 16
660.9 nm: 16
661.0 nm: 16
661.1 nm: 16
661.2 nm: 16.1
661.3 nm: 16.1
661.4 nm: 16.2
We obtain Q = 17.1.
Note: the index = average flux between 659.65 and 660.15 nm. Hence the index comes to 15.8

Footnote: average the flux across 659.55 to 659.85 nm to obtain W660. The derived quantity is 15.7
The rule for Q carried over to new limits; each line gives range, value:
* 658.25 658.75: 17.2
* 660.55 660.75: 16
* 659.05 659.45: 15.8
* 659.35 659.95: 15.7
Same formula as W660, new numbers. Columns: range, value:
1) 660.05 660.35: 16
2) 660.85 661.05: 16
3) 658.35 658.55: 17.4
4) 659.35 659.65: 15.7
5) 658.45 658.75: 17.3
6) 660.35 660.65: 16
